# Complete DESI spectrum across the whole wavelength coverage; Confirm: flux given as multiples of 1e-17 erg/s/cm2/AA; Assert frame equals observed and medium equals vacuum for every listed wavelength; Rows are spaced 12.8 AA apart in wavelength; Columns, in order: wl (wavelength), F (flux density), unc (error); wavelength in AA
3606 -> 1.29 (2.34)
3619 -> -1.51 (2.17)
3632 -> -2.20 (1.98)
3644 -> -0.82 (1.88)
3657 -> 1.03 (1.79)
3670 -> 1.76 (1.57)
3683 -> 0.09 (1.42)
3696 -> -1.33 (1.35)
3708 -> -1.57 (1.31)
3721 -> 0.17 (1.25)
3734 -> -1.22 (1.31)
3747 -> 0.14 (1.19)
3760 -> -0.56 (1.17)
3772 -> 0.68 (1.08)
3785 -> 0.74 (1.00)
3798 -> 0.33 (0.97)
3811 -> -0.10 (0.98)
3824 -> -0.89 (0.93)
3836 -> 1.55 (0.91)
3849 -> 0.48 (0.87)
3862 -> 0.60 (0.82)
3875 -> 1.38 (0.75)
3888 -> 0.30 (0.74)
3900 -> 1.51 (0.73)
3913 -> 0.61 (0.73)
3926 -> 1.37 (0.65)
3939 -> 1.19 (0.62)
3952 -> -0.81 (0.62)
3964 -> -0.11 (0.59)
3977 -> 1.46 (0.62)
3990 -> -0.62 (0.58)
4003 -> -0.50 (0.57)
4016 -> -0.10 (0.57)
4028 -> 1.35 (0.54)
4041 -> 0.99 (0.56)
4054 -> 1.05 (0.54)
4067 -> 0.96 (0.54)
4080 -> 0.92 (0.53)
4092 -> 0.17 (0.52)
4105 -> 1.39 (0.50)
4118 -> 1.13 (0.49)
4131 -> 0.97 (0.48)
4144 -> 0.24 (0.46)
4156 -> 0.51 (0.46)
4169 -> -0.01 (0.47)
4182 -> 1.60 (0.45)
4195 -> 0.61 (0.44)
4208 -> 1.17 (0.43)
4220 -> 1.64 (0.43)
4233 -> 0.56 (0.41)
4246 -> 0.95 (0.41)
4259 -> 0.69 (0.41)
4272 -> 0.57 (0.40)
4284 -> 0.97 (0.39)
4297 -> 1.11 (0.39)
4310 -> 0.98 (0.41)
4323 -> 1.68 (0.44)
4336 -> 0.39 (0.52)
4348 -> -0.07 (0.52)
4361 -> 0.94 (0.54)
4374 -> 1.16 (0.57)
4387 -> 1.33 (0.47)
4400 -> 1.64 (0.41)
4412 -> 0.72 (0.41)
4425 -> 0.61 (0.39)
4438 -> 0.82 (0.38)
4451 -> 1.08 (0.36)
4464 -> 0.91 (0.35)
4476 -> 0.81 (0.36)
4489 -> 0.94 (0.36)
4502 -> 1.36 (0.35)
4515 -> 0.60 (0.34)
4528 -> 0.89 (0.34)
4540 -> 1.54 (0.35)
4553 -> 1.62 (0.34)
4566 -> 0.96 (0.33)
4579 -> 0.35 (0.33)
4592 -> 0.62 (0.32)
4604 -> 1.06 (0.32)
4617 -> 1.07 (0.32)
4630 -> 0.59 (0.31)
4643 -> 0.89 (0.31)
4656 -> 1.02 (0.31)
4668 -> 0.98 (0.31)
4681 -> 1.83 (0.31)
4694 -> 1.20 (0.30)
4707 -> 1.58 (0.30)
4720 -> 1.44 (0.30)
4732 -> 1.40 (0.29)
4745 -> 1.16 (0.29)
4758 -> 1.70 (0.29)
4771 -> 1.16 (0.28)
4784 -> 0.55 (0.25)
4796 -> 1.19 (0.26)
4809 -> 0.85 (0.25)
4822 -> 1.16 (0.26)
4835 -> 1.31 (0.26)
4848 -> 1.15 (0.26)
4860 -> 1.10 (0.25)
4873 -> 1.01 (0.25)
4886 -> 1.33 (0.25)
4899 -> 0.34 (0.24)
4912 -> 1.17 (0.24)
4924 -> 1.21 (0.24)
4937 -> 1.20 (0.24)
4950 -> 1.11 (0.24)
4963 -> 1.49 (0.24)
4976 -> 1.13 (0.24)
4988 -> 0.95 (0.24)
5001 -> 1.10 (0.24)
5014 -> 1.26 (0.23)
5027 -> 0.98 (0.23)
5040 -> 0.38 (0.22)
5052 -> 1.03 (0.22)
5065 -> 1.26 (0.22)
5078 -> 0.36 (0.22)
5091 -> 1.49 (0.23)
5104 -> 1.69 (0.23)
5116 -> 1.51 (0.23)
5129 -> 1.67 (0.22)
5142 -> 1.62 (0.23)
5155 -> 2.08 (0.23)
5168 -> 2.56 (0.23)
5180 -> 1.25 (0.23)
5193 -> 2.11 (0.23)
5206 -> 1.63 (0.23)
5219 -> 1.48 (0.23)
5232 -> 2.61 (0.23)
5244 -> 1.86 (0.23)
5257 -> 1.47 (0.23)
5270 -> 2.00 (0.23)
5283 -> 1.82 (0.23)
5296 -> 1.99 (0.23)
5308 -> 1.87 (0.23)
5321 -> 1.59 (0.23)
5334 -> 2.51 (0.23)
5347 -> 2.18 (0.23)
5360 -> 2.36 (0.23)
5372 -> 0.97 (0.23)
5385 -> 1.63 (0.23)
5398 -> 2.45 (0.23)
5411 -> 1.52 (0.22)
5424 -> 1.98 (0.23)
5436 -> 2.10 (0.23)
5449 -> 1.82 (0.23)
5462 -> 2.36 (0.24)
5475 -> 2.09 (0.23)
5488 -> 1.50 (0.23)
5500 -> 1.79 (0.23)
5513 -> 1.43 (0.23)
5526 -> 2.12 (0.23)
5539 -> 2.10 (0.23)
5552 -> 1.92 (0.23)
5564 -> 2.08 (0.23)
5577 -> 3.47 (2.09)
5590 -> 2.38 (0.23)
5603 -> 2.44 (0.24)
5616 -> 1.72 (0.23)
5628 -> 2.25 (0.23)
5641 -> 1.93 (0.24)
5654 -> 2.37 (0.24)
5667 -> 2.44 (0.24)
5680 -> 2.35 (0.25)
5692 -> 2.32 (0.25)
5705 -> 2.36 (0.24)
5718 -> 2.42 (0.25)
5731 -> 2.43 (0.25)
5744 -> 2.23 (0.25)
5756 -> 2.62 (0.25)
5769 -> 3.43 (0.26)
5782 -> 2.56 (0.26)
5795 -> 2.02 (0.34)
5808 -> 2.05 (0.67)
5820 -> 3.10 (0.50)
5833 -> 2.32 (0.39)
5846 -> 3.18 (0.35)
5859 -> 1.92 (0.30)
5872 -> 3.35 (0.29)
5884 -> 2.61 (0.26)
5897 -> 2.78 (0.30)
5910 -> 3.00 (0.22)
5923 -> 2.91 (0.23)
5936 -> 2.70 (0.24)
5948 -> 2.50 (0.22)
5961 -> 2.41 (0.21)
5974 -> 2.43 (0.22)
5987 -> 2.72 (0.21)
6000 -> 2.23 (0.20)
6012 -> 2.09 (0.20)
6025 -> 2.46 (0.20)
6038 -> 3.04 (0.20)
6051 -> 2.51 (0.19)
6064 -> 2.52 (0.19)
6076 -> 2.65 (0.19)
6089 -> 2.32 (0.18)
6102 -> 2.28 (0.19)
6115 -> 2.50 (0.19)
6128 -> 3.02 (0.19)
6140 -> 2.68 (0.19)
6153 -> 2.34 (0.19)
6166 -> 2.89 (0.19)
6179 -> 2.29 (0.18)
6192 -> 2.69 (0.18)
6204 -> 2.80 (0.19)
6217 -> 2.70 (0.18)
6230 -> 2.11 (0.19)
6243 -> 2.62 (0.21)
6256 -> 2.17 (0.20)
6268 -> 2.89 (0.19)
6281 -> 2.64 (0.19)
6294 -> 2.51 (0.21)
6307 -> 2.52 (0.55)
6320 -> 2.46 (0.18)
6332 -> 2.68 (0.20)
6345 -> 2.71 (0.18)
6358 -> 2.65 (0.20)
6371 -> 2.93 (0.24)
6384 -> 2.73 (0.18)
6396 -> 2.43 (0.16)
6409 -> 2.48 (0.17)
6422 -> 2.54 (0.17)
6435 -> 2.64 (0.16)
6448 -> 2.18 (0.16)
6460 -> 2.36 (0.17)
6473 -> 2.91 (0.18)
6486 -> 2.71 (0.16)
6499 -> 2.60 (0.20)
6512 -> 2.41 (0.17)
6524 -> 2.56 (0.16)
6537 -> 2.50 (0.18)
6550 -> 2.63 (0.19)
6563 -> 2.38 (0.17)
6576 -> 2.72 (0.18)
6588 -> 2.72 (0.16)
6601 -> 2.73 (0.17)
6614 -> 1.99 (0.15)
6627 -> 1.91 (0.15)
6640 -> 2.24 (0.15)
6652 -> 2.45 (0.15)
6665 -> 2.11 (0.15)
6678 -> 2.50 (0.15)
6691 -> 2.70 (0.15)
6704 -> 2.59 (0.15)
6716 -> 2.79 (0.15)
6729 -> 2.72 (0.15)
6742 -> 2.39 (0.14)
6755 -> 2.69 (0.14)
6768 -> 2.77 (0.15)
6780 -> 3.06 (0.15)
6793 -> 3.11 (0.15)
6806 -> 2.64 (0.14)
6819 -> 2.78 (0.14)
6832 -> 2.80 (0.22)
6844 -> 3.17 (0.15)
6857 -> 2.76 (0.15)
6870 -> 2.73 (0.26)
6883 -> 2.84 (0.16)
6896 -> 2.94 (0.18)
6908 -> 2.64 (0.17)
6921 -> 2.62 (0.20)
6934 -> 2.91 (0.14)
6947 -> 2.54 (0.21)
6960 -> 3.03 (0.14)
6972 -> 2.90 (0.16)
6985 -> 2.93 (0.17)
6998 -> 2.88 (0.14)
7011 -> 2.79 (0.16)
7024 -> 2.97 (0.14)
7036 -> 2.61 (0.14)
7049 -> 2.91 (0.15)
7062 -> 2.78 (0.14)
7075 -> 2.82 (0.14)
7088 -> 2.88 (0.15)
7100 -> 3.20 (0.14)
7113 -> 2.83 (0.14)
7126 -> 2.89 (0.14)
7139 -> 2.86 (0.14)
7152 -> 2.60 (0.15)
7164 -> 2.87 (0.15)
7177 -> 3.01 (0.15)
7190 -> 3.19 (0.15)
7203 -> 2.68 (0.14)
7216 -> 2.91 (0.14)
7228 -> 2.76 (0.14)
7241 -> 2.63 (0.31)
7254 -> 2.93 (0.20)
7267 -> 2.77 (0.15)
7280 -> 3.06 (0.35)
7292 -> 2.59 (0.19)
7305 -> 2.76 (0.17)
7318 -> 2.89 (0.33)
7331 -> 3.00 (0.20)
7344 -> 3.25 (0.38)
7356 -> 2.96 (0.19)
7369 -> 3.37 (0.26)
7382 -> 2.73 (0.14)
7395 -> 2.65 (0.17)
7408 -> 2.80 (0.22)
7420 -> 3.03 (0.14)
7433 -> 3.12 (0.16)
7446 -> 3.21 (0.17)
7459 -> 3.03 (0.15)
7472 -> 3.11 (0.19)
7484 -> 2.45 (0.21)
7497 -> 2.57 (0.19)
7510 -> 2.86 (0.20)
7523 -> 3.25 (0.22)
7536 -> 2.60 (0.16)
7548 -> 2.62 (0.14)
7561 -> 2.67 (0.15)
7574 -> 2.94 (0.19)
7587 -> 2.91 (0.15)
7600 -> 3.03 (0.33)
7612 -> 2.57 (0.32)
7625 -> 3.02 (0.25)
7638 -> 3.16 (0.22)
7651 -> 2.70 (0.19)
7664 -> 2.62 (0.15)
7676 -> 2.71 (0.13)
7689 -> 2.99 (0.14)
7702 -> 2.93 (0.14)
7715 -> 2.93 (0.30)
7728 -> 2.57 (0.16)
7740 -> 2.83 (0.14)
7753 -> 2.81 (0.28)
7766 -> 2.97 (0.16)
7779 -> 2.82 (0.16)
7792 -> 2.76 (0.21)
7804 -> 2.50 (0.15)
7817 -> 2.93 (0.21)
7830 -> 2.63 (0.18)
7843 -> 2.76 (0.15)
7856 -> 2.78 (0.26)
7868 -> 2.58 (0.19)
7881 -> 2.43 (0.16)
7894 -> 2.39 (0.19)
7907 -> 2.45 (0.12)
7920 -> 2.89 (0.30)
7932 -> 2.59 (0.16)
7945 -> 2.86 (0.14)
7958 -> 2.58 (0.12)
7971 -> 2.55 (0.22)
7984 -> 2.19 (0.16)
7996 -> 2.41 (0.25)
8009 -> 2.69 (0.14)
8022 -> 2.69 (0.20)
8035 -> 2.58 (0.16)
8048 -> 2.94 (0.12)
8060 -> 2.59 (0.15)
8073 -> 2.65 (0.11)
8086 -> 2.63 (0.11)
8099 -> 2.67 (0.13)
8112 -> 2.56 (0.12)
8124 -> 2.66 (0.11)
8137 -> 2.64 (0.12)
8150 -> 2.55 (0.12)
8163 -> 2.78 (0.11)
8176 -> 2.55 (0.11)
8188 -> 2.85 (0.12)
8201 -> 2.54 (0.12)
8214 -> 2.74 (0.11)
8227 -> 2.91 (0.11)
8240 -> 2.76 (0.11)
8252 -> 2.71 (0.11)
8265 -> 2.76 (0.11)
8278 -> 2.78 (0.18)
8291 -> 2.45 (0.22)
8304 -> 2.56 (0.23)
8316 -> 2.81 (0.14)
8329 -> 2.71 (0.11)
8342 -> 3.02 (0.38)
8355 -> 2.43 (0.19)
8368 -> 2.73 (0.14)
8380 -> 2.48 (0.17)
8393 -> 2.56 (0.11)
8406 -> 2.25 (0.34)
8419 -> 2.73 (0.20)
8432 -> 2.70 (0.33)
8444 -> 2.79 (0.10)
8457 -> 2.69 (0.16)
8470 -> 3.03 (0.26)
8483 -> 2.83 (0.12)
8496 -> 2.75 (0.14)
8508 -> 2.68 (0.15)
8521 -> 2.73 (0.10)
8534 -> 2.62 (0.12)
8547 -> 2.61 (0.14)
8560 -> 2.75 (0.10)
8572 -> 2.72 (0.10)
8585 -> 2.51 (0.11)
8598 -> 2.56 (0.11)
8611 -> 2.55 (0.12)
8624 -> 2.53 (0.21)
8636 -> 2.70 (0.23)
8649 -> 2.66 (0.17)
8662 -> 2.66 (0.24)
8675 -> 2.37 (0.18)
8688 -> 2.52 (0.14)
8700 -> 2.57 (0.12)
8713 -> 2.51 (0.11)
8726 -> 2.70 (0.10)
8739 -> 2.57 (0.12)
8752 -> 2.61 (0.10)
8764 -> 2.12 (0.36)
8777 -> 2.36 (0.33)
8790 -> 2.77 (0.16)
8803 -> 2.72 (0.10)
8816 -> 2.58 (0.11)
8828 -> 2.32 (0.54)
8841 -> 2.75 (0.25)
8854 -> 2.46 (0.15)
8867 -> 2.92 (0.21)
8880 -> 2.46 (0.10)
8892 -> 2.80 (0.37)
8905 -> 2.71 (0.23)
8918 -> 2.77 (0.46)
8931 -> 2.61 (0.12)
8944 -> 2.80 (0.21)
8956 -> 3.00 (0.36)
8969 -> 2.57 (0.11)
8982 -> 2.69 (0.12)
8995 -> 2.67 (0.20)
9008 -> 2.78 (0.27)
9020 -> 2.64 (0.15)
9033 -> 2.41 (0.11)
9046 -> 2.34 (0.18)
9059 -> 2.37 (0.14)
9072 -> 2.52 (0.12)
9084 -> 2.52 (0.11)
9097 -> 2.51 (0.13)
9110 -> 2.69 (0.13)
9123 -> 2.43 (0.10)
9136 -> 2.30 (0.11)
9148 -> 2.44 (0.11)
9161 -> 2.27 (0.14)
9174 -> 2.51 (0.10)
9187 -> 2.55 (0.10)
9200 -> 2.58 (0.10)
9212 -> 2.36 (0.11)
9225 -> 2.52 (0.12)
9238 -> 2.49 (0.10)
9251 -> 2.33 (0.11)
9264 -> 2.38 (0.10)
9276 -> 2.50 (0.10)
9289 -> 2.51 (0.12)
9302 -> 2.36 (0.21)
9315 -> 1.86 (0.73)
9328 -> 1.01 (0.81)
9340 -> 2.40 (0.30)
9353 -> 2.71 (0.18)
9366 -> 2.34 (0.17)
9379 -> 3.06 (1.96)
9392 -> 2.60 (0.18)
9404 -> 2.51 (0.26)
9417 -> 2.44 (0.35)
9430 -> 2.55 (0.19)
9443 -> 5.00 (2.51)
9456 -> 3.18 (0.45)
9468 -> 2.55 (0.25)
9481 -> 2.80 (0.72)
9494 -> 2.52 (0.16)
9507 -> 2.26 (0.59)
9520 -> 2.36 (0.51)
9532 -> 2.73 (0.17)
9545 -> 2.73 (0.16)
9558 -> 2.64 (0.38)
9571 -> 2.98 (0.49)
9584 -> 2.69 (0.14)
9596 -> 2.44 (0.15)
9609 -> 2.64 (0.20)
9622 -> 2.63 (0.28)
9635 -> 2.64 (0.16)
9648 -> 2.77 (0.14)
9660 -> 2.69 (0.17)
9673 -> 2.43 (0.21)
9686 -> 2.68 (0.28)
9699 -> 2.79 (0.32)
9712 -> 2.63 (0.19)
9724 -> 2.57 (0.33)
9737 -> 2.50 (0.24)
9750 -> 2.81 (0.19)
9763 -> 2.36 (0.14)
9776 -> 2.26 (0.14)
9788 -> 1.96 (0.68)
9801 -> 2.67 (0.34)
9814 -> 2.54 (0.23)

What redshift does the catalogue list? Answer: 0.28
